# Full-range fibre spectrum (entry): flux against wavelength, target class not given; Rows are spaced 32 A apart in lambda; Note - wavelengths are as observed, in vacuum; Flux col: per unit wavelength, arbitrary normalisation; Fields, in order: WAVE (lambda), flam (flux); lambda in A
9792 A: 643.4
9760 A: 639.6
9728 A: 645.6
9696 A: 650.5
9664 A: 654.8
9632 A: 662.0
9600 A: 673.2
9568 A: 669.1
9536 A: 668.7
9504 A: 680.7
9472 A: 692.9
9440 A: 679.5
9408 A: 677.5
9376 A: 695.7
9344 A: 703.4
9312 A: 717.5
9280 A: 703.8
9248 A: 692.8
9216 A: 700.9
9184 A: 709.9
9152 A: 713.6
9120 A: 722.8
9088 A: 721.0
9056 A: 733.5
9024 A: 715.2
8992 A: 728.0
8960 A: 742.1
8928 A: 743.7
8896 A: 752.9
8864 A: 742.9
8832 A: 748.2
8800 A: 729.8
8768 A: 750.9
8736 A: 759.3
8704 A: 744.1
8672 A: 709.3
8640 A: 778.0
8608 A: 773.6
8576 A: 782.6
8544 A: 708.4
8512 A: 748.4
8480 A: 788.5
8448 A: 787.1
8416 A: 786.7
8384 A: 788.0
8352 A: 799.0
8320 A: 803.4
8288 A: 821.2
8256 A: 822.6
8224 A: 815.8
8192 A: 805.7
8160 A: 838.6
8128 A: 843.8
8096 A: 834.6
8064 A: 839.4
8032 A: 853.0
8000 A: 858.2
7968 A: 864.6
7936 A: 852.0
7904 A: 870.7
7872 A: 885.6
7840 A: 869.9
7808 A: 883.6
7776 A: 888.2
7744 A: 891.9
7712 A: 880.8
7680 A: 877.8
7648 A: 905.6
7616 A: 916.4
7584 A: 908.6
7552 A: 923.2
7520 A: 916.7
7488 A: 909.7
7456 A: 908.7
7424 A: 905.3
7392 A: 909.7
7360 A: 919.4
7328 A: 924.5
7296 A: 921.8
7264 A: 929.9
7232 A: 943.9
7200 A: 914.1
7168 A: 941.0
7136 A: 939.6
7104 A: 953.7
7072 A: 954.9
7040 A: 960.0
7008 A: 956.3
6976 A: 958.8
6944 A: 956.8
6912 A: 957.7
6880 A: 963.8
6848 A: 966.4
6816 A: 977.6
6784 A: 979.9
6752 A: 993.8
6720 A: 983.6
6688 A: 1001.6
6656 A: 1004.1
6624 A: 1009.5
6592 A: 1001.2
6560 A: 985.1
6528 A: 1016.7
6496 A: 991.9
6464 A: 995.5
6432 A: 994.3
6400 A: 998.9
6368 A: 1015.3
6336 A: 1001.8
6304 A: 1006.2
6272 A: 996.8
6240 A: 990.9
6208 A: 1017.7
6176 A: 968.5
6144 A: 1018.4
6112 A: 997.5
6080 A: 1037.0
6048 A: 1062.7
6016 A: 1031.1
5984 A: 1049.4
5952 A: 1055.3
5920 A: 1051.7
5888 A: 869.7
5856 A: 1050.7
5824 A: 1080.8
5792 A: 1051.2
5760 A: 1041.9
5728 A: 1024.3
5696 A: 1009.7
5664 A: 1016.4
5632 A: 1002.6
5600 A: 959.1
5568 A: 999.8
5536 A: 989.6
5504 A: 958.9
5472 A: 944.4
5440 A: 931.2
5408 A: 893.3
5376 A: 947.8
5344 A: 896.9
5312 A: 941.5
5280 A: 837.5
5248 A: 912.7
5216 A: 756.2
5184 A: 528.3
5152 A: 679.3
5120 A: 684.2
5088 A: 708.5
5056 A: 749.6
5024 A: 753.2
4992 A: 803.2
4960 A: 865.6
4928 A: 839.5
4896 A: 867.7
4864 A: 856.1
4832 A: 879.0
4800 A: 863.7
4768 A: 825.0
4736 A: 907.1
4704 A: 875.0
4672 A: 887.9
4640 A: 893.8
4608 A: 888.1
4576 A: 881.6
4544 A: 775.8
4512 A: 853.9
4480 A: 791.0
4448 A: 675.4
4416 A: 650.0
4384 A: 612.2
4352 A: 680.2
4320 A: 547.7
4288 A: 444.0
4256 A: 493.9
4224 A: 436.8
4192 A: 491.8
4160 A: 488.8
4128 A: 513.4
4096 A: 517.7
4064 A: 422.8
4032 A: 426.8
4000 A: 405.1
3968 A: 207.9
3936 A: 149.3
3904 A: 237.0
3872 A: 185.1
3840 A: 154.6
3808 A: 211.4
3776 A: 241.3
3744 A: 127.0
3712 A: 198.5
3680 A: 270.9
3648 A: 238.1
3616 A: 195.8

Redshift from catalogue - 0.00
